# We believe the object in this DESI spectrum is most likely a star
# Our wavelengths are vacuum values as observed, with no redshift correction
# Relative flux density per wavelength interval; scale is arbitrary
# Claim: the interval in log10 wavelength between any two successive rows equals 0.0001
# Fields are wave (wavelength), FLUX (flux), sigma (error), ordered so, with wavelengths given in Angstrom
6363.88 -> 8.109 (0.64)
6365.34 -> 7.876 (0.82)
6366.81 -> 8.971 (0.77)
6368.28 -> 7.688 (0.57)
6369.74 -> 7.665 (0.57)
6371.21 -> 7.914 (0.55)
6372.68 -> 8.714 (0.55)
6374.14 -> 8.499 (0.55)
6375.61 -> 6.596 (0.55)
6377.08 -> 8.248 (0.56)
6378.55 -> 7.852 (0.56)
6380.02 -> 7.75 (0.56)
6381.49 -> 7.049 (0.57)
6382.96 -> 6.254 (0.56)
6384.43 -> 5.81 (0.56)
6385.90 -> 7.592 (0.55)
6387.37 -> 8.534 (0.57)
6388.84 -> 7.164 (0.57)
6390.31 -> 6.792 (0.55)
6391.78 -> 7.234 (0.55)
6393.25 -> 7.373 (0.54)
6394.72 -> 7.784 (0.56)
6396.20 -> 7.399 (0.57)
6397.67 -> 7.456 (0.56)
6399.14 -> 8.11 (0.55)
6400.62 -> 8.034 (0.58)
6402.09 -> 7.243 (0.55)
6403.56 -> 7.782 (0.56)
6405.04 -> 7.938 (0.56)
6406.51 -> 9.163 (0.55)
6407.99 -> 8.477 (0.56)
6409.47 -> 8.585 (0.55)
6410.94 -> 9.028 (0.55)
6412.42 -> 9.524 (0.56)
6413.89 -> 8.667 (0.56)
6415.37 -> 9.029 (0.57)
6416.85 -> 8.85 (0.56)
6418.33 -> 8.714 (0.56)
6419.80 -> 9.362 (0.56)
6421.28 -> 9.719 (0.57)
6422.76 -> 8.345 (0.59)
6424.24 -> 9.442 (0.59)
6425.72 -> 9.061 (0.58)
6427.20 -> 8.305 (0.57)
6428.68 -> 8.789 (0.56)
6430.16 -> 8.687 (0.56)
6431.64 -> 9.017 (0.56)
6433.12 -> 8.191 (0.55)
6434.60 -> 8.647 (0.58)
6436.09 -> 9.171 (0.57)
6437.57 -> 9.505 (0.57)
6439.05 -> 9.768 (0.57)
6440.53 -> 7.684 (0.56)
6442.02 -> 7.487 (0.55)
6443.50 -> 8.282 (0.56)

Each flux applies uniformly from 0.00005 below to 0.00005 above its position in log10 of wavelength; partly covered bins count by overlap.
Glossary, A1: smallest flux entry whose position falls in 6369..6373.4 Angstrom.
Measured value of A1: 7.665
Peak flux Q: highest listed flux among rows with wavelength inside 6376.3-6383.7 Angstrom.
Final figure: 8.248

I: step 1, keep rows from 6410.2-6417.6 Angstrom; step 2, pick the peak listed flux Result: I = 9.524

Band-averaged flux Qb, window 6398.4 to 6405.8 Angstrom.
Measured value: 7.83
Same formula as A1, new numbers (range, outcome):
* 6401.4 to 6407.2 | 7.243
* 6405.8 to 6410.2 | 8.477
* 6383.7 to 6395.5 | 5.81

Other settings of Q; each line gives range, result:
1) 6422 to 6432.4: 9.442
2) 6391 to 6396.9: 7.784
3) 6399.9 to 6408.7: 9.163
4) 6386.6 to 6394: 8.534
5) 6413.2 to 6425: 9.719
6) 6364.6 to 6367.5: 8.971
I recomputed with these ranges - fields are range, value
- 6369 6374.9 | 8.714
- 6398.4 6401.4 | 8.11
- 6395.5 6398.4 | 7.456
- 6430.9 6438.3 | 9.505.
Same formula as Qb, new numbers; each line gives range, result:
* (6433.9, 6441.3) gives 8.94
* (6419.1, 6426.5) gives 9.17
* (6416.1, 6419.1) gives 8.8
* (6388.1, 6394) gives 7.15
